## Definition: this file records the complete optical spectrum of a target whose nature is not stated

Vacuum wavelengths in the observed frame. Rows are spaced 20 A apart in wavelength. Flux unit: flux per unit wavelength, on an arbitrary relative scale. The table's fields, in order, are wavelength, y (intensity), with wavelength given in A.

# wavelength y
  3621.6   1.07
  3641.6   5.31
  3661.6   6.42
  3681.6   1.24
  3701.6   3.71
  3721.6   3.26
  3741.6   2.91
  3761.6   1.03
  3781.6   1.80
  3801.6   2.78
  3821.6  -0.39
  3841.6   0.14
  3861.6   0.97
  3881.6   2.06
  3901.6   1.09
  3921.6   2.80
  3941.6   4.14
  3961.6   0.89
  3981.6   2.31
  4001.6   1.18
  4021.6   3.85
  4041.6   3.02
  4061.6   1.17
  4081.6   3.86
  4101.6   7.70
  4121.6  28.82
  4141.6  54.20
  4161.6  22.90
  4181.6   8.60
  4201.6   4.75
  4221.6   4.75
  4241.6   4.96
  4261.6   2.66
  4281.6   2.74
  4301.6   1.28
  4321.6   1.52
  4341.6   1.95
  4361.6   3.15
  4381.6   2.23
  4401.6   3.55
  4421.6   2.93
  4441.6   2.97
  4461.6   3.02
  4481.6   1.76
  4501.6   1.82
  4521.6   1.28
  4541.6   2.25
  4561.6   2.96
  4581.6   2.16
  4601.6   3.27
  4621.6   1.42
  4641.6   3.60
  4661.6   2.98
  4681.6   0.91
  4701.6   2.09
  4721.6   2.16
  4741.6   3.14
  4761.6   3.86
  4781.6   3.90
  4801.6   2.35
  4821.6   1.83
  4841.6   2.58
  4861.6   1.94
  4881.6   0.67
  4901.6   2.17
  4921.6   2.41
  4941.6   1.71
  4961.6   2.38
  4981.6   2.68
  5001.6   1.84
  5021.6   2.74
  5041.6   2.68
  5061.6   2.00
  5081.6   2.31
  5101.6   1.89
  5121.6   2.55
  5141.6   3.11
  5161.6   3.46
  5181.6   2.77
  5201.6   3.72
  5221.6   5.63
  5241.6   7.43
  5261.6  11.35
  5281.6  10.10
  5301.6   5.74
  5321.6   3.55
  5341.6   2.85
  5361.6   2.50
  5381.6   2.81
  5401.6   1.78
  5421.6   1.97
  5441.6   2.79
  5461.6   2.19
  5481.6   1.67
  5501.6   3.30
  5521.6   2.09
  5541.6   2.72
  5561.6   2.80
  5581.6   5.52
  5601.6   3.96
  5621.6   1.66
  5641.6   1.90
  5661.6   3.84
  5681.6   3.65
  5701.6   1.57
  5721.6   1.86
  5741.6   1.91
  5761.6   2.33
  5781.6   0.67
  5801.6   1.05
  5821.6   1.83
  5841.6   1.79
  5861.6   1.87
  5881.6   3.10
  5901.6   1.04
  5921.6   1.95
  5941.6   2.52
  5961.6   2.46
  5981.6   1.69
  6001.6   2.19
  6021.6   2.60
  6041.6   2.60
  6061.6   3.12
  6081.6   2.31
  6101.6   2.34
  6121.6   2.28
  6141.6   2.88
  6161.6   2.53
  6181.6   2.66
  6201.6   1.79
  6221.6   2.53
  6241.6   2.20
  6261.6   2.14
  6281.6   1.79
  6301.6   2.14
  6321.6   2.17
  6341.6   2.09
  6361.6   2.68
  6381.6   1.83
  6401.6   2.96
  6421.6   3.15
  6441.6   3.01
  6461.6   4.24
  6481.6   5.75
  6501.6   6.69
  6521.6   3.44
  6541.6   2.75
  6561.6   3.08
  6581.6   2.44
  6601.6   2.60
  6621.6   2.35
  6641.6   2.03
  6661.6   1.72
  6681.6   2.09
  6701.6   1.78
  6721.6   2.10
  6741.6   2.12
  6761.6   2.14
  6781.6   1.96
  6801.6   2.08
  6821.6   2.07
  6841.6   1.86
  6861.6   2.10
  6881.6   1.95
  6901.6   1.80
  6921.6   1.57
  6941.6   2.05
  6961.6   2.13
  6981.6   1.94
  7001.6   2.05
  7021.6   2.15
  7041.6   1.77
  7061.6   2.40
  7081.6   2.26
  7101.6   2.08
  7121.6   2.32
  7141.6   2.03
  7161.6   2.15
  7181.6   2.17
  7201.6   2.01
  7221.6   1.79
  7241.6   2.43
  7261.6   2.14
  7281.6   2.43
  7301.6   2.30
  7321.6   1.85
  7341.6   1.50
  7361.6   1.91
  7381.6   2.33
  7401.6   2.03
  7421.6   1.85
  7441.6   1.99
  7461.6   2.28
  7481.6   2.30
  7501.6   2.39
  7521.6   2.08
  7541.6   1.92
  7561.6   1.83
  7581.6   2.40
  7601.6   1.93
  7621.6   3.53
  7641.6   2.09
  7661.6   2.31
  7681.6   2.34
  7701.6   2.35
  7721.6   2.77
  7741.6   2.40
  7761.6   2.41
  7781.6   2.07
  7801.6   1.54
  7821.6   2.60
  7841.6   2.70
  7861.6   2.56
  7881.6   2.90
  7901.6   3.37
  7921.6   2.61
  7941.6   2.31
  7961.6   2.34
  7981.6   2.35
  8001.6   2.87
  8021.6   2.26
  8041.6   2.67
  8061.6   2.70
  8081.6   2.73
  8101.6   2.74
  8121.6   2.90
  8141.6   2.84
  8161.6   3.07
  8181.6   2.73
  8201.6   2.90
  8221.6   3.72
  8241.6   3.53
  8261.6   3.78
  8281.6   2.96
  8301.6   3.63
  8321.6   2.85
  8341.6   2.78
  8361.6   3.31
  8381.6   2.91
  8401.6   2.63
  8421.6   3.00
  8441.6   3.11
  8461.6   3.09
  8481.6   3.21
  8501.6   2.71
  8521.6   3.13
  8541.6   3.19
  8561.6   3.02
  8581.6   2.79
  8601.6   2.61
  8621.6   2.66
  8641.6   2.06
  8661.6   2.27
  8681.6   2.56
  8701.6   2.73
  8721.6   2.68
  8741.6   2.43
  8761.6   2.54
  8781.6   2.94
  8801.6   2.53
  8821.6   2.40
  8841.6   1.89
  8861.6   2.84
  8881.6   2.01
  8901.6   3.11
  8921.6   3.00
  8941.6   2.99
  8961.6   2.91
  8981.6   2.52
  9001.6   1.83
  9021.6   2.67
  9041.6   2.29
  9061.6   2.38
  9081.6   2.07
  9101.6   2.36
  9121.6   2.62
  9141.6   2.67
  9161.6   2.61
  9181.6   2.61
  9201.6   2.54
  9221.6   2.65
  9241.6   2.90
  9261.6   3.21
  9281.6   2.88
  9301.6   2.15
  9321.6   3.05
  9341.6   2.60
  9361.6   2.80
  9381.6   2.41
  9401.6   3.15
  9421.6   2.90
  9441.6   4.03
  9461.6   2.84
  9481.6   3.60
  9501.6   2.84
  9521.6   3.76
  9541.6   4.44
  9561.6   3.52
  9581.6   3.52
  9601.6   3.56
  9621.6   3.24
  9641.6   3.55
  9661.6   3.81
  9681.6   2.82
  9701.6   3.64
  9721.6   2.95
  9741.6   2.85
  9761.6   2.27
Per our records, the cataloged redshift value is 2.406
